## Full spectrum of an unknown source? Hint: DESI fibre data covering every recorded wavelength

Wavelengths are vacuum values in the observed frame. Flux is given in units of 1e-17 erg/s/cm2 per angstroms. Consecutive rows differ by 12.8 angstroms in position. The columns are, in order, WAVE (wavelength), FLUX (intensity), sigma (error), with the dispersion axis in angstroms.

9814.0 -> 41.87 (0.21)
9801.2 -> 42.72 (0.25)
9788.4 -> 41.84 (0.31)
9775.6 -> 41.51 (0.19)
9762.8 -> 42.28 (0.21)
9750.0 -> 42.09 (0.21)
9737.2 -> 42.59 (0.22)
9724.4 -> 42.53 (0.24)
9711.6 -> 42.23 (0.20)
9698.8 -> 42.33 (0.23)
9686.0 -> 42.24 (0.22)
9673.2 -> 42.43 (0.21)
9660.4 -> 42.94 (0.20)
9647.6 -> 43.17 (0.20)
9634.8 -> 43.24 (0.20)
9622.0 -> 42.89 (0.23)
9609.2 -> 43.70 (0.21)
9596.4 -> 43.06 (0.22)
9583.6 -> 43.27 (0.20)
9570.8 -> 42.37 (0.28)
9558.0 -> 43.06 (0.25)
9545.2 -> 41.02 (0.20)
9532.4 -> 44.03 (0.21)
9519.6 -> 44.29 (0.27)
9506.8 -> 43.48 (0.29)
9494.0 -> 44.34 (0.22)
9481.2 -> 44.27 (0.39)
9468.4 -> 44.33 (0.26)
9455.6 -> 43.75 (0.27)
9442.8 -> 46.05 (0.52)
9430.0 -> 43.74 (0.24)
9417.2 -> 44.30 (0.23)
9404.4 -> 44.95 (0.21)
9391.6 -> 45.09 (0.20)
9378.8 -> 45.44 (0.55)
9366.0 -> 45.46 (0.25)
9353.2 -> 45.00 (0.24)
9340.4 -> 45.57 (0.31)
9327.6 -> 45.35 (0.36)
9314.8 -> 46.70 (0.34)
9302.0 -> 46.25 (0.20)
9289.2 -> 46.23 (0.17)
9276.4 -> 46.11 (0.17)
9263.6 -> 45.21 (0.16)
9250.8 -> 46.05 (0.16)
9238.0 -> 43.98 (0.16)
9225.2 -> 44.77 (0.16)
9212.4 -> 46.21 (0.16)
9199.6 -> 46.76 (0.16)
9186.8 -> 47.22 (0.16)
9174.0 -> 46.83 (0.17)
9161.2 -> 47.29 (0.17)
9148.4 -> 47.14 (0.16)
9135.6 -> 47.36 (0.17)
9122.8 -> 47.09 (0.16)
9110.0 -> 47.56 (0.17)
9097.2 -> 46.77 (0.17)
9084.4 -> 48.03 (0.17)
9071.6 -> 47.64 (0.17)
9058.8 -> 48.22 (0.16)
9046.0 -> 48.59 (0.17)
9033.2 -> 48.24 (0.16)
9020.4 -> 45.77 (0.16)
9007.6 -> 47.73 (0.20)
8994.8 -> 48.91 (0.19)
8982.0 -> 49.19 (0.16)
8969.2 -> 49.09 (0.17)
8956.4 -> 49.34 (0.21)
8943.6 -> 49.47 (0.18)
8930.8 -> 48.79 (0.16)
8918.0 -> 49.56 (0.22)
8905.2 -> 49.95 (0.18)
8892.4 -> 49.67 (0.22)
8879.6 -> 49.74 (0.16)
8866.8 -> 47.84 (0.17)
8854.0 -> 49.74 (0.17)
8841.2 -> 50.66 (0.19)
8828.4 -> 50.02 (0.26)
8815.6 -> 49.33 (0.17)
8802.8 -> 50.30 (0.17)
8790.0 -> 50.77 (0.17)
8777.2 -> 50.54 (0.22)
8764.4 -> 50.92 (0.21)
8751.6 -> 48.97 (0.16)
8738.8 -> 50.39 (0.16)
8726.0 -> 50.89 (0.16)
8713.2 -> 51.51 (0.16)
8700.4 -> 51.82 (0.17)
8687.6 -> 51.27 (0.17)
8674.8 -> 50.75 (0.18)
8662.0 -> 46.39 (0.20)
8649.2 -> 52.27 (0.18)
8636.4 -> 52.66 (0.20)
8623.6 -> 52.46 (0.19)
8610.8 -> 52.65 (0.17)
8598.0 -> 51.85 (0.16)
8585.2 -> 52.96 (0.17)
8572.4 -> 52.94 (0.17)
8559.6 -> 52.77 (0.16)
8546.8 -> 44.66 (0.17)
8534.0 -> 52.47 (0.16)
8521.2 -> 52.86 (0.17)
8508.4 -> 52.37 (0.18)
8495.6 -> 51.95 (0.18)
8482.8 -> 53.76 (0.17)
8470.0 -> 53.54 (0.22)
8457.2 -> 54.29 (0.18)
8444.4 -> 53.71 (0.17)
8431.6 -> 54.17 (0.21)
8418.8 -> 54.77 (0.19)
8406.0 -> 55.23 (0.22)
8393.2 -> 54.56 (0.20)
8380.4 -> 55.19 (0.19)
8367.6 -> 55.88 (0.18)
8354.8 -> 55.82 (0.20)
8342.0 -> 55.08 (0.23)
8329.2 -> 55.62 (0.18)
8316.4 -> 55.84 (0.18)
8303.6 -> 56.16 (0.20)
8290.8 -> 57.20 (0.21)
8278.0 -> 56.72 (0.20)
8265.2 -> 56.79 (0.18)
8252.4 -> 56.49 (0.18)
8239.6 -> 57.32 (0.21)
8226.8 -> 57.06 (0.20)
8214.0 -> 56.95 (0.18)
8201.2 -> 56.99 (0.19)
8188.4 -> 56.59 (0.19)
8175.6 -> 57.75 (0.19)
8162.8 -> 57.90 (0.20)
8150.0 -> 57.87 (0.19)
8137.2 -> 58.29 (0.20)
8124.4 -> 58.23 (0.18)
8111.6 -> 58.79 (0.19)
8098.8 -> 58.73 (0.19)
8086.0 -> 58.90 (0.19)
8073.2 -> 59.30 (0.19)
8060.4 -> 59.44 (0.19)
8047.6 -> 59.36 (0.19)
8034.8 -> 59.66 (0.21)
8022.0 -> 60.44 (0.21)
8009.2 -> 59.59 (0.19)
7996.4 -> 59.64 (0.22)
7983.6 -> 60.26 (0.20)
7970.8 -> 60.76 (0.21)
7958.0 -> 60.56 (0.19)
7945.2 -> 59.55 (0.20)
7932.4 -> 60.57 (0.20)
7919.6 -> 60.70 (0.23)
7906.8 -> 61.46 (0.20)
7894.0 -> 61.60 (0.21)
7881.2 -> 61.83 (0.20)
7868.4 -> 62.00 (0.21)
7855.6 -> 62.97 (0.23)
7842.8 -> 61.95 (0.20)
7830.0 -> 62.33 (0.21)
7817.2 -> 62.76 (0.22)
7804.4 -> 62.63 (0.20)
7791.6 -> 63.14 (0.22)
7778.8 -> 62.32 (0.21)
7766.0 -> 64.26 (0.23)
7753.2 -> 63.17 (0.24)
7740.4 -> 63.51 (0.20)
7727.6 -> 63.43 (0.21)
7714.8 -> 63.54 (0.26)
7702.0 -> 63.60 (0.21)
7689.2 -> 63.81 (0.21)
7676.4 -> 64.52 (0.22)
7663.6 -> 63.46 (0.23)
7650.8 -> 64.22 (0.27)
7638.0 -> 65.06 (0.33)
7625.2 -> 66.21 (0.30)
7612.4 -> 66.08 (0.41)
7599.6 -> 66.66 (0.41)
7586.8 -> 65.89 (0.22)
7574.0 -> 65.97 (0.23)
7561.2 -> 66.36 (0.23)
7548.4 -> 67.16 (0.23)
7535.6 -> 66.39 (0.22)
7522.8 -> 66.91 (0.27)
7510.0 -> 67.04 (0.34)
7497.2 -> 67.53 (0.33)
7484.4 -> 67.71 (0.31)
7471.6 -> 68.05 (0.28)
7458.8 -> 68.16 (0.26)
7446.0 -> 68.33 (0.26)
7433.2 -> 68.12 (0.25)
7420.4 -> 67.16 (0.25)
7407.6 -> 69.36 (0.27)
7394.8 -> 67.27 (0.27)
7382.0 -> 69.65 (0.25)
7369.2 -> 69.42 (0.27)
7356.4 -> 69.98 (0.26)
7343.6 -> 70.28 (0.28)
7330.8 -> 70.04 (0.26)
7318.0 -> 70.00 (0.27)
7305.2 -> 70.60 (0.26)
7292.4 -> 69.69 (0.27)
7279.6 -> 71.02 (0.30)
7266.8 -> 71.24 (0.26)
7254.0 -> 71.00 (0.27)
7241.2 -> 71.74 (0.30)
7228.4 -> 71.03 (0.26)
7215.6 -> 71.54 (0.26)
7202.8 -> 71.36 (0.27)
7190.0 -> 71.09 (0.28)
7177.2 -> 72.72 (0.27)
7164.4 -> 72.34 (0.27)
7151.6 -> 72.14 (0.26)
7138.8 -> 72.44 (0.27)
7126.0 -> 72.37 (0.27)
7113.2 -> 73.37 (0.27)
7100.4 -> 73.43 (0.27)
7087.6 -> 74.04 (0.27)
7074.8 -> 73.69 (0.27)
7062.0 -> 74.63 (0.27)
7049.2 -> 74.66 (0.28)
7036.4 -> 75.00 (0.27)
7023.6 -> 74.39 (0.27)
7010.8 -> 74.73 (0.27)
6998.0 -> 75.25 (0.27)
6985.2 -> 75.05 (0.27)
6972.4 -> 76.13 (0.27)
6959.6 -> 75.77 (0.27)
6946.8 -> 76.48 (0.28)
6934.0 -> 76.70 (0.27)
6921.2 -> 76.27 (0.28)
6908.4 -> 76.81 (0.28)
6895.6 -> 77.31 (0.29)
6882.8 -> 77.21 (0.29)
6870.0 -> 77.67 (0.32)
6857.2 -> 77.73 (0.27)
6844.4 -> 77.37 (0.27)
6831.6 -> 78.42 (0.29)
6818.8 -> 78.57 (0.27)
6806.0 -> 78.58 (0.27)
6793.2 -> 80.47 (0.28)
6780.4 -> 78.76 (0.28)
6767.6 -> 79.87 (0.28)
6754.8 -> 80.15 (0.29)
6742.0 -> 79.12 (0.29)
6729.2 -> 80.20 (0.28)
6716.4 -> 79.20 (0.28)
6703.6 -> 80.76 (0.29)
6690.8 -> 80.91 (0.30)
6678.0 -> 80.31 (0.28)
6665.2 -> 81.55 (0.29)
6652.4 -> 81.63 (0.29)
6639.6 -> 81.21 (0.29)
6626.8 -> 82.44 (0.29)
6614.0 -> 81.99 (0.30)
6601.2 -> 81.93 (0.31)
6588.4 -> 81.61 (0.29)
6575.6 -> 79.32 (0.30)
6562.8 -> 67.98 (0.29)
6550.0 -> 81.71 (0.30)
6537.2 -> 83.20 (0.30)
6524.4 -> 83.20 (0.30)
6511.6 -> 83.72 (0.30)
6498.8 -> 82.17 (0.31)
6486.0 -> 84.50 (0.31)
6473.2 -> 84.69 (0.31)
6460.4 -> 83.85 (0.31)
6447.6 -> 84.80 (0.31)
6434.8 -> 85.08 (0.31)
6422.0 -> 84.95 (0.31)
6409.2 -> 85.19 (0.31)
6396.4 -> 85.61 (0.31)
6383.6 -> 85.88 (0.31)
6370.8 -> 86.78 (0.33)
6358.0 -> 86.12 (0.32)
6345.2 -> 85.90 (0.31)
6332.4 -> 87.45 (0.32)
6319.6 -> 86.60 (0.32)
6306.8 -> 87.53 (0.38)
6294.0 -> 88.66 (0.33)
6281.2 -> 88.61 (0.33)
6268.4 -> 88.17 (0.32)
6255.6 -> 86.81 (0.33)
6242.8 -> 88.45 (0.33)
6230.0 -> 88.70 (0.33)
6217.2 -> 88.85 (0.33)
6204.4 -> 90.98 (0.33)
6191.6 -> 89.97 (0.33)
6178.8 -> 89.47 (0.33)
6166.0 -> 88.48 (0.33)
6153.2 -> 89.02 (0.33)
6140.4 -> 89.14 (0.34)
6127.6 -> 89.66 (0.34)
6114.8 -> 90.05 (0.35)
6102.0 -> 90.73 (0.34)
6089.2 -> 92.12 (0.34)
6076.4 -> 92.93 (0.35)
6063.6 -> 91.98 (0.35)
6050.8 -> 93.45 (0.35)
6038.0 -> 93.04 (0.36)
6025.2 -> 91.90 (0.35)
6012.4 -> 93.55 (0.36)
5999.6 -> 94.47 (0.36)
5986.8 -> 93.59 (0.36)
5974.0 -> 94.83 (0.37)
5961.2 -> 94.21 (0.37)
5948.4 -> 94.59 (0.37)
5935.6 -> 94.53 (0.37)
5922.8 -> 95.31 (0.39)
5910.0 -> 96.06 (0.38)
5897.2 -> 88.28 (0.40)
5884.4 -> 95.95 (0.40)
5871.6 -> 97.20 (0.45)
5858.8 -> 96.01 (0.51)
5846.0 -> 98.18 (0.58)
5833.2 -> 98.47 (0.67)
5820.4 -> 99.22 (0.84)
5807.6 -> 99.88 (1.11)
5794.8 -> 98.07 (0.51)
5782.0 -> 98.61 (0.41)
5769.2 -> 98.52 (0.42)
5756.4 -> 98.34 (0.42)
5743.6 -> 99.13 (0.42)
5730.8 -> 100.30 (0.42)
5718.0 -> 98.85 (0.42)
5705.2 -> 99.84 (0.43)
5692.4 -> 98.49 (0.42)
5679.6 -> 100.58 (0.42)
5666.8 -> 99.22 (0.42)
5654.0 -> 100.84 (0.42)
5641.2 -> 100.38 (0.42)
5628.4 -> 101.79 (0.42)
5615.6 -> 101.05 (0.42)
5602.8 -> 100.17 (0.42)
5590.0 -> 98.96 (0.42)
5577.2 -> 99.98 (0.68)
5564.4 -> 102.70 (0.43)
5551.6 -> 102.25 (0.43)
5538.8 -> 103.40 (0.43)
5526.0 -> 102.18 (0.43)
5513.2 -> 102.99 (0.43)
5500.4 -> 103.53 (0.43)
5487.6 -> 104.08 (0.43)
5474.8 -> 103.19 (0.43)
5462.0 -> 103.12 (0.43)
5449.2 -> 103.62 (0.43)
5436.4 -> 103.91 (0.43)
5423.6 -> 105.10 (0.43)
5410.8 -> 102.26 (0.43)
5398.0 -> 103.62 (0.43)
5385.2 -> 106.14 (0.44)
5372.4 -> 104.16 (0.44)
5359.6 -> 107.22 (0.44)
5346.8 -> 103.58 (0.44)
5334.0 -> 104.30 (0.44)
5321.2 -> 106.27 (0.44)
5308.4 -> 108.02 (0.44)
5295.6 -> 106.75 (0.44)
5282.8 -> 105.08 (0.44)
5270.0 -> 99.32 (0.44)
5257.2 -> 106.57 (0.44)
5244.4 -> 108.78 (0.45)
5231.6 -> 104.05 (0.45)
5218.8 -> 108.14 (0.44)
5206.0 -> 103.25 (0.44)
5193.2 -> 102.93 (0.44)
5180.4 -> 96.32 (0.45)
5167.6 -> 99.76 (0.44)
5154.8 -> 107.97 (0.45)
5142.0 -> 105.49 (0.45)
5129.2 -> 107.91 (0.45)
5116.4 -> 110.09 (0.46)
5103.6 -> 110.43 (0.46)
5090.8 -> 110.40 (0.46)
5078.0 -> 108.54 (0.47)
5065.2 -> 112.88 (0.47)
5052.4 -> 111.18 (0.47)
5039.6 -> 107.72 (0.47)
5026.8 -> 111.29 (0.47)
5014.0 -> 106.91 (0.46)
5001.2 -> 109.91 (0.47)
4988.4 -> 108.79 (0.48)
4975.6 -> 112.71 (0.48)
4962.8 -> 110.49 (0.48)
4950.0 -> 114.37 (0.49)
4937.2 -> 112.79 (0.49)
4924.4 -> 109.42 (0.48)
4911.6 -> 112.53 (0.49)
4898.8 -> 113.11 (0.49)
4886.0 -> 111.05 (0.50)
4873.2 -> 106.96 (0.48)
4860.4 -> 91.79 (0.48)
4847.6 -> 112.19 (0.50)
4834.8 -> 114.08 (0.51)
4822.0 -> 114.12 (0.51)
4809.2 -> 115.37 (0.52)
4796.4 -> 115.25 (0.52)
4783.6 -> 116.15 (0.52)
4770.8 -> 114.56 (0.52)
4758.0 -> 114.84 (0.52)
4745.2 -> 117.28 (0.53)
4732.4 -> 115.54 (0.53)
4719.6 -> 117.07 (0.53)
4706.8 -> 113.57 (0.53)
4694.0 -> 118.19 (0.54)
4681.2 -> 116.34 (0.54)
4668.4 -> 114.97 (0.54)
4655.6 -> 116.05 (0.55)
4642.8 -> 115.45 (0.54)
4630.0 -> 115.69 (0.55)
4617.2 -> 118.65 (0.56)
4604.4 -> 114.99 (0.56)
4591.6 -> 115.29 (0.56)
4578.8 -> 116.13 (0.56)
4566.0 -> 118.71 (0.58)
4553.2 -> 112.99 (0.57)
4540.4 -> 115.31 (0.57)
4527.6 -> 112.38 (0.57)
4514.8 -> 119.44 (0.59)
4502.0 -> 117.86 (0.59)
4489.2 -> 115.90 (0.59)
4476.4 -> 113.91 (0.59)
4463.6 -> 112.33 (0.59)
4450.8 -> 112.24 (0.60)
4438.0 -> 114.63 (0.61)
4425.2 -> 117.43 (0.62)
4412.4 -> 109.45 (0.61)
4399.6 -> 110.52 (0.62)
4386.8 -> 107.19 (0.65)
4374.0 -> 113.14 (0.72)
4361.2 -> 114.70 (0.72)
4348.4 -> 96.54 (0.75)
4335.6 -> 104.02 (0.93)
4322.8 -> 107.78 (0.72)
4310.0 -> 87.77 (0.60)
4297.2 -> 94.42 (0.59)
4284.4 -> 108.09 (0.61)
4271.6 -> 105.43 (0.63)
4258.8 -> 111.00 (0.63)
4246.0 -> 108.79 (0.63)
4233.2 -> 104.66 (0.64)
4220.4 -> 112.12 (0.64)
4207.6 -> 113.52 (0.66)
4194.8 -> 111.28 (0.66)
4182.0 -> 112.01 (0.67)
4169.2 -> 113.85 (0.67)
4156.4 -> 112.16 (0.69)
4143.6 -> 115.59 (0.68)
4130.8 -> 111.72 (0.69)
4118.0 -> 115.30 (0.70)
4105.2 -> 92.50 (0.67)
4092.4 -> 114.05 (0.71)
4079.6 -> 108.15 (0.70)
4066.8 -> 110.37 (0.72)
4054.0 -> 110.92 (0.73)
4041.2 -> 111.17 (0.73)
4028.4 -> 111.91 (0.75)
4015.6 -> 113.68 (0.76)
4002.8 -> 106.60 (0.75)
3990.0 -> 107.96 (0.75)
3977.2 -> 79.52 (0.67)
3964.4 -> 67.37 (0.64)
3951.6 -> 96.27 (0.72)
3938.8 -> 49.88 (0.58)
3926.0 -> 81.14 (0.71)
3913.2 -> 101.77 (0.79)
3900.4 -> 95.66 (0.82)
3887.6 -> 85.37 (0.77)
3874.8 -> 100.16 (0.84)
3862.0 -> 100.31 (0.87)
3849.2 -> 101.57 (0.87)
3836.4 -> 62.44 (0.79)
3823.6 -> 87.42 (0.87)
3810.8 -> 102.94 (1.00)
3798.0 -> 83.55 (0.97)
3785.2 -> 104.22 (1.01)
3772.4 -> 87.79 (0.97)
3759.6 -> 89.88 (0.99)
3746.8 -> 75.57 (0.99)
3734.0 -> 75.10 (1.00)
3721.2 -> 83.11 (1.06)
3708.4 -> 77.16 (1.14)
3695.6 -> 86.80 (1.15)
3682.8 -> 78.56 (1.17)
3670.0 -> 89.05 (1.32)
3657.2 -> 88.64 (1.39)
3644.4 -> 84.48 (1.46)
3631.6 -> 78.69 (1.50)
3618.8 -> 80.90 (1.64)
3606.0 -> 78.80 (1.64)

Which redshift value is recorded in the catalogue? 0.00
